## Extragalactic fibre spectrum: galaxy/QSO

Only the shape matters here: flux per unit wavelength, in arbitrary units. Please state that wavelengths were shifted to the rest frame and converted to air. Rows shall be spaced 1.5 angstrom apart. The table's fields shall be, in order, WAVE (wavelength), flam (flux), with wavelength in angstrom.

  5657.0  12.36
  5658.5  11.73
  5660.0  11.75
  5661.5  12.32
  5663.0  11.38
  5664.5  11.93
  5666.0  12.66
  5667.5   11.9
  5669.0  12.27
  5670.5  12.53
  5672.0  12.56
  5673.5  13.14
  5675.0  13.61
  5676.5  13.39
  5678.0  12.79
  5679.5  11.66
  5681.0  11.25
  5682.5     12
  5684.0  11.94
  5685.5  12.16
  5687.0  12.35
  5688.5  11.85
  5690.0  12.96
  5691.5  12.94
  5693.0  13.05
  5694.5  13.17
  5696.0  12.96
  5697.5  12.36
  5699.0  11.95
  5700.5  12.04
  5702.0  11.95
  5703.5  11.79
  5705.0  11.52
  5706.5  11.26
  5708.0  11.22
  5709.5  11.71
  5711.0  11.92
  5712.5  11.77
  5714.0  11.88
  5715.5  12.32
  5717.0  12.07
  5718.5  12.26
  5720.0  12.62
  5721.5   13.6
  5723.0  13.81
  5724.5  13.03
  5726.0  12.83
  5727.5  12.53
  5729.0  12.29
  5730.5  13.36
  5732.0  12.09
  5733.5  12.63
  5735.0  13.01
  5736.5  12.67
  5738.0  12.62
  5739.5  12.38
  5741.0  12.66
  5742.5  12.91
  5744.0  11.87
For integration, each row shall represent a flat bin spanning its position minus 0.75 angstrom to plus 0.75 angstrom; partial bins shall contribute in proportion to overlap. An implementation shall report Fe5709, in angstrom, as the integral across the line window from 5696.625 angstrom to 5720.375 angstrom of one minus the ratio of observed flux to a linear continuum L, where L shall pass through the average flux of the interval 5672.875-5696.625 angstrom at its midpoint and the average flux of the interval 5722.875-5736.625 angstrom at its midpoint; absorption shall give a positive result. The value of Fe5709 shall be 1.5 angstrom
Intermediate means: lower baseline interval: 12.6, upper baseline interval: 12.8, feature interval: 11.9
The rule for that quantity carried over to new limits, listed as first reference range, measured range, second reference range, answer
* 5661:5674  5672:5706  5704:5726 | -0.38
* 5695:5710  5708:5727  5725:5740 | -0.24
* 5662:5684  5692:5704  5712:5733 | 0.05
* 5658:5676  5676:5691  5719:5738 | 0.30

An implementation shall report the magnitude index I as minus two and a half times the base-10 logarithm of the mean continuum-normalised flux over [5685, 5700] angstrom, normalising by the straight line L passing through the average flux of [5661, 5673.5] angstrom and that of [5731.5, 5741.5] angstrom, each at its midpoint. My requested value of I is -0.02 mag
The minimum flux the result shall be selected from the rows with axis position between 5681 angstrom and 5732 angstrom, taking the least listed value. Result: 11.22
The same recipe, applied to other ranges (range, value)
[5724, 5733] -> 12.09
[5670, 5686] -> 11.25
